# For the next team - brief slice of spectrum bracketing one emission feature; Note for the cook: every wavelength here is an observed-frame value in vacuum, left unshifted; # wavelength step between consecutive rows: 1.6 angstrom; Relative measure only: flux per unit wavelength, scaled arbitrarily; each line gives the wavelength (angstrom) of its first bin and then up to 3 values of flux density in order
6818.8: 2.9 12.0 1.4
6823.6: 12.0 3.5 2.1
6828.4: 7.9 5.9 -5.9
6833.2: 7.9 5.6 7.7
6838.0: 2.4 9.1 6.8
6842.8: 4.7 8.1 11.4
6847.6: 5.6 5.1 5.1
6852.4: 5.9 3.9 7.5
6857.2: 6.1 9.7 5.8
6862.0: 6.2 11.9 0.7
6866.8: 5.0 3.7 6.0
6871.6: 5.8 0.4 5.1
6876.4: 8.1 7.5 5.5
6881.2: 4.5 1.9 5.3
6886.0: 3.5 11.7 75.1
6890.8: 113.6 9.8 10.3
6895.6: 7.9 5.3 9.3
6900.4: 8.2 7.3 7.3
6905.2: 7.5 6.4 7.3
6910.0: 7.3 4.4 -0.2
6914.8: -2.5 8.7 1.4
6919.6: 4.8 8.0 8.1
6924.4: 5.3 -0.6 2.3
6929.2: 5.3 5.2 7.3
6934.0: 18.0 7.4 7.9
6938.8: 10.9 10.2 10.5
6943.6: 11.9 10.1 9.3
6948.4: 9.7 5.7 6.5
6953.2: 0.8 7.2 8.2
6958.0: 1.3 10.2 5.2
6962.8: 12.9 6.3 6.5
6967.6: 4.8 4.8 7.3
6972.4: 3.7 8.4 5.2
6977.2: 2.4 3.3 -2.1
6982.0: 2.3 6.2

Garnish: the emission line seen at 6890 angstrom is H-alpha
